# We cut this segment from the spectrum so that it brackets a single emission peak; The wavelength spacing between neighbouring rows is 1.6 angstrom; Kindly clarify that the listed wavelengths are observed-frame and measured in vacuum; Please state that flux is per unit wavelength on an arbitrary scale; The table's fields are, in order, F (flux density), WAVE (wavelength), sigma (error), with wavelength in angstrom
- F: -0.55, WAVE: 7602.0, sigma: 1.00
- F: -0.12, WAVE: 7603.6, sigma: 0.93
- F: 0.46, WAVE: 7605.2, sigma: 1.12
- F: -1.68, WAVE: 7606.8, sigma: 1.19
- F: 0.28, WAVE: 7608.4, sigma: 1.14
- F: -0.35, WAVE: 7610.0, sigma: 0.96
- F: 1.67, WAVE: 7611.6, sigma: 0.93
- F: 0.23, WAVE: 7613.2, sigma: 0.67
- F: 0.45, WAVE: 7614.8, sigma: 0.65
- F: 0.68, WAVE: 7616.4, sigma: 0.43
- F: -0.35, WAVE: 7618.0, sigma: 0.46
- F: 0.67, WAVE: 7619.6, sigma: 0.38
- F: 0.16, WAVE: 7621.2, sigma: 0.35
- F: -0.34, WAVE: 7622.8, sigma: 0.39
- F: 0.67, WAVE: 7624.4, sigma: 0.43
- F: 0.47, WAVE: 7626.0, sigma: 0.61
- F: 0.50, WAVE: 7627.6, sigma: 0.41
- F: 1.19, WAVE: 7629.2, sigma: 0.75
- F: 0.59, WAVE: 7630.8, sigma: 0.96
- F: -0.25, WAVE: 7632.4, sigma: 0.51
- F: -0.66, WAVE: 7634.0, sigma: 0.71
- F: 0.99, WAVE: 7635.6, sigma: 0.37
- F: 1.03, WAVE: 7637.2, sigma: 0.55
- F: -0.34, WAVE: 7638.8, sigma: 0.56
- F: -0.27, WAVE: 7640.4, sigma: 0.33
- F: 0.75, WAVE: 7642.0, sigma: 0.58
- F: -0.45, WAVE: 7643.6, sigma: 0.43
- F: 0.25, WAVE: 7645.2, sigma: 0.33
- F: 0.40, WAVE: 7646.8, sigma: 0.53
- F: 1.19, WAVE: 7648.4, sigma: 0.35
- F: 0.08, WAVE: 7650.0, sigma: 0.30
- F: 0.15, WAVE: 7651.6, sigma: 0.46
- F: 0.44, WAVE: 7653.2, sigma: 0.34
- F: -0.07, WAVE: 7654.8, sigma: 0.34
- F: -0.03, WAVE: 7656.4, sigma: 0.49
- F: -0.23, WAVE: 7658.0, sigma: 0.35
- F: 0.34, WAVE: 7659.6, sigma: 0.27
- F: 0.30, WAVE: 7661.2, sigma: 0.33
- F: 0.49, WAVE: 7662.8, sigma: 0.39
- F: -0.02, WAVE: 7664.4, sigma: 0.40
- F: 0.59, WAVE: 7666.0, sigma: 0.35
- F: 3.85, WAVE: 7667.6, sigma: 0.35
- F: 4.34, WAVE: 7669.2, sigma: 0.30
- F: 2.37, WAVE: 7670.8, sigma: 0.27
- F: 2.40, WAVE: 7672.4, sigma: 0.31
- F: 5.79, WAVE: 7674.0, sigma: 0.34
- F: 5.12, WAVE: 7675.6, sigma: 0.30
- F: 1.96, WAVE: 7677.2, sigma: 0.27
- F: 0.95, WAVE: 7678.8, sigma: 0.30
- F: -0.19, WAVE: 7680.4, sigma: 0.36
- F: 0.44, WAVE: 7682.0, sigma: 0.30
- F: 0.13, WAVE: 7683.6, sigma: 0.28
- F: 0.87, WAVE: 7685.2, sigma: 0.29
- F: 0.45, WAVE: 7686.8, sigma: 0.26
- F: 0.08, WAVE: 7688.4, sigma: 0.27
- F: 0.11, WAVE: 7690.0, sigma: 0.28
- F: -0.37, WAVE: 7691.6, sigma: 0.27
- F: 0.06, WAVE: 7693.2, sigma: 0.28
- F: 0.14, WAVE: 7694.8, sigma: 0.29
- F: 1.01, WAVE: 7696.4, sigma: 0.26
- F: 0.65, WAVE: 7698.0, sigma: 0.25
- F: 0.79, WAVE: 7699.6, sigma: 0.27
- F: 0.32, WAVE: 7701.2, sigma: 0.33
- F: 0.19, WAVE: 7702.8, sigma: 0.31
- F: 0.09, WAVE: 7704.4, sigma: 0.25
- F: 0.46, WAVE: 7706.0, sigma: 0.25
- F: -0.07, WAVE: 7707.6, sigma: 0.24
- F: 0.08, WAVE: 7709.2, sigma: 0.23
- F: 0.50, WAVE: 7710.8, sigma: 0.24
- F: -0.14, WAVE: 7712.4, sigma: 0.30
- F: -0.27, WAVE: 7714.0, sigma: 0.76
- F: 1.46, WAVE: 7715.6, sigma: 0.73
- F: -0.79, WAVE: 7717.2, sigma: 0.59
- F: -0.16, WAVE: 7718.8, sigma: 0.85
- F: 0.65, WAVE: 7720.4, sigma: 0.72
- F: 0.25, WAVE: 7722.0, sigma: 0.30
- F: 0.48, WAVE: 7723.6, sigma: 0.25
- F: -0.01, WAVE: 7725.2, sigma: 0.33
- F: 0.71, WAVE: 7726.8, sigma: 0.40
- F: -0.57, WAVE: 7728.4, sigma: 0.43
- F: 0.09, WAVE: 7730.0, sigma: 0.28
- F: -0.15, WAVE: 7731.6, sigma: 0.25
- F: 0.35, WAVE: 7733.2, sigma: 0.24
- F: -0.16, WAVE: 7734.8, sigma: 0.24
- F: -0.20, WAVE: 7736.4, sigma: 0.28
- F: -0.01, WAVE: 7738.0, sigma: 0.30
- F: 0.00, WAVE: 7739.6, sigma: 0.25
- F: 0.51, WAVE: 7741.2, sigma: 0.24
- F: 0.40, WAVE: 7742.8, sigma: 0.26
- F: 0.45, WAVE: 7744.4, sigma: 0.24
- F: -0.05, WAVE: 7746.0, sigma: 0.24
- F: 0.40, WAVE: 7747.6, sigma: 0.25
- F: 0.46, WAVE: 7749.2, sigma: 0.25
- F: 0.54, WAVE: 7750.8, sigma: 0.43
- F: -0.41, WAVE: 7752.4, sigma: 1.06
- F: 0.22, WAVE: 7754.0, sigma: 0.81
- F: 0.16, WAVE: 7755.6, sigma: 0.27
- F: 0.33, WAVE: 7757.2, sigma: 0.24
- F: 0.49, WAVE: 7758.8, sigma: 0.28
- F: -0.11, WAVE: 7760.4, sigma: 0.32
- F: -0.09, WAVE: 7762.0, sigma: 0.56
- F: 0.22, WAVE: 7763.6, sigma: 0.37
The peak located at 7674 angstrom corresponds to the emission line [O II] 3727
